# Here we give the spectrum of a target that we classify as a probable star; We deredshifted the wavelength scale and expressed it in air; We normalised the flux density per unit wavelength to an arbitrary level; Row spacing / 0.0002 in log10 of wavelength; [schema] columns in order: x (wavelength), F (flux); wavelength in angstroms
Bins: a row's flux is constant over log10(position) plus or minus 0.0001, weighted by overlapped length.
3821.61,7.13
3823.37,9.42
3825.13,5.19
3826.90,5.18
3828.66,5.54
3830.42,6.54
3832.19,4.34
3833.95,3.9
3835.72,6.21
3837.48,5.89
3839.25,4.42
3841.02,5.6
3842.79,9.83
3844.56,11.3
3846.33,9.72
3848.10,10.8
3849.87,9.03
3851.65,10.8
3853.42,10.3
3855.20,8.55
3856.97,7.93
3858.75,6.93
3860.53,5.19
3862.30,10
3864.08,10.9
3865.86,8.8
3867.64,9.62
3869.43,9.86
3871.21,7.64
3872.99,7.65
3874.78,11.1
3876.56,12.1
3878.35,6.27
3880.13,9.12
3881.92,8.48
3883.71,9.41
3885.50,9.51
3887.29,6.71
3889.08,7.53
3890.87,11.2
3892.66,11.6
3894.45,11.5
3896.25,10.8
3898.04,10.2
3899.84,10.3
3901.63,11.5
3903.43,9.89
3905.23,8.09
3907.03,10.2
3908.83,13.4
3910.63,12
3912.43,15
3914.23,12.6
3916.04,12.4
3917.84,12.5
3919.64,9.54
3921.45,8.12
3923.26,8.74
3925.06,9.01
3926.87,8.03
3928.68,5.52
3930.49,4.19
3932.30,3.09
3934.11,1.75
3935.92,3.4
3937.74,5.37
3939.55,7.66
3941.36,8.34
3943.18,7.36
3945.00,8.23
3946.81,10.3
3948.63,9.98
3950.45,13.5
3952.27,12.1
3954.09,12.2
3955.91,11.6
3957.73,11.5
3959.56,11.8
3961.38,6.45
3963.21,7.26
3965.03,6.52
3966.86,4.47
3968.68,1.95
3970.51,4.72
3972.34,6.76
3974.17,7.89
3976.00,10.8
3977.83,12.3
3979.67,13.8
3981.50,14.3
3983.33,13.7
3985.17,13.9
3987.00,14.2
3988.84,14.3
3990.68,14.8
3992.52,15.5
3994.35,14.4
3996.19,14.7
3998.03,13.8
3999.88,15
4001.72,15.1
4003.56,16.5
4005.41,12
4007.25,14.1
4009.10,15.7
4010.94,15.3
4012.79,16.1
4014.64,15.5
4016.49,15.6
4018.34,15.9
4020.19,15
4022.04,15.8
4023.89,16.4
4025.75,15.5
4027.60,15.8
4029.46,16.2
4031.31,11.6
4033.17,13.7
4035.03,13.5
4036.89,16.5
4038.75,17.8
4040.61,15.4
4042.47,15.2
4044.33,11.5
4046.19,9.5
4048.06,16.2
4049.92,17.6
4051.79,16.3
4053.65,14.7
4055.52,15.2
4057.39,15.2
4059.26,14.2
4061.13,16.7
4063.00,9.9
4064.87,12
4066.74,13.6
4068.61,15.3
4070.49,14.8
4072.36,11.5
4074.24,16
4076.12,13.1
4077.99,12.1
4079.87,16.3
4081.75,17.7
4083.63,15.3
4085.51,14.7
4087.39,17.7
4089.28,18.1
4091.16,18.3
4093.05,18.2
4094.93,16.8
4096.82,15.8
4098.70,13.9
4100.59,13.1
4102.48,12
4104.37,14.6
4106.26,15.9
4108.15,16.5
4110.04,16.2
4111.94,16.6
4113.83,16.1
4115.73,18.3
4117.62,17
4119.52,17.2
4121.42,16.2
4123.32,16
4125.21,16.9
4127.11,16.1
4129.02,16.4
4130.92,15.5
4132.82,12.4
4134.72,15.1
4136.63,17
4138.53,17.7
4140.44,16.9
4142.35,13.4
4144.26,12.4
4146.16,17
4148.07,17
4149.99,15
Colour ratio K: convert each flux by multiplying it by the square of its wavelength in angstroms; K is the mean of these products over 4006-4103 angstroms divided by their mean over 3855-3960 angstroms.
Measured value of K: 1.7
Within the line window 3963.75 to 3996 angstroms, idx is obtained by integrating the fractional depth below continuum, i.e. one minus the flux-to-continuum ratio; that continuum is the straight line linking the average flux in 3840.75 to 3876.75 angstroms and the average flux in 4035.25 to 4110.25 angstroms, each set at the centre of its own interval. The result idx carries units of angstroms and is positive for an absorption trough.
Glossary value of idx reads 4.33 angstroms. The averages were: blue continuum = 9.23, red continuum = 15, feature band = 10.9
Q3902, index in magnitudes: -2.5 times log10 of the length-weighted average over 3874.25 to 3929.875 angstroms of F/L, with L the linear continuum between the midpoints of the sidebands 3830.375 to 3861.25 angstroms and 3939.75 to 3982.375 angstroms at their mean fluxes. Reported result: -0.19 mag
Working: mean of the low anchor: 7.67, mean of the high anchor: 9.28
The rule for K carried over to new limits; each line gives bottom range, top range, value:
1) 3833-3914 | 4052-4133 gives 1.85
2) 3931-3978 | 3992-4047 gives 1.94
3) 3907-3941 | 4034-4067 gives 1.82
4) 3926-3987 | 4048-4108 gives 1.86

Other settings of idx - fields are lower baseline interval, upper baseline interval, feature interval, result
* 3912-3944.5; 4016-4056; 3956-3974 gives 5.4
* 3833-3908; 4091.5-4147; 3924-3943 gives 8.8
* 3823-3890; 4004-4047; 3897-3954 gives 8.3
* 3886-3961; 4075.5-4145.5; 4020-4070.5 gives -4.2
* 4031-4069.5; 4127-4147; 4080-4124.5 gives -3.5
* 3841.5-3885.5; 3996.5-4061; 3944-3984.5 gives 9.7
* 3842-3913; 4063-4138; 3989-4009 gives -2.7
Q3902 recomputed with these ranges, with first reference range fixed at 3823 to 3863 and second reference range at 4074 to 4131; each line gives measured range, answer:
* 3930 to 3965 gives 0.313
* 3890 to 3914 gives -0.194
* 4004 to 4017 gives -0.154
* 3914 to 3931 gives 0.113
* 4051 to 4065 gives 0.008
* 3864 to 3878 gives -0.135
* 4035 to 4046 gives -0.062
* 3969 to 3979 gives 0.391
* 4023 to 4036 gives -0.085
